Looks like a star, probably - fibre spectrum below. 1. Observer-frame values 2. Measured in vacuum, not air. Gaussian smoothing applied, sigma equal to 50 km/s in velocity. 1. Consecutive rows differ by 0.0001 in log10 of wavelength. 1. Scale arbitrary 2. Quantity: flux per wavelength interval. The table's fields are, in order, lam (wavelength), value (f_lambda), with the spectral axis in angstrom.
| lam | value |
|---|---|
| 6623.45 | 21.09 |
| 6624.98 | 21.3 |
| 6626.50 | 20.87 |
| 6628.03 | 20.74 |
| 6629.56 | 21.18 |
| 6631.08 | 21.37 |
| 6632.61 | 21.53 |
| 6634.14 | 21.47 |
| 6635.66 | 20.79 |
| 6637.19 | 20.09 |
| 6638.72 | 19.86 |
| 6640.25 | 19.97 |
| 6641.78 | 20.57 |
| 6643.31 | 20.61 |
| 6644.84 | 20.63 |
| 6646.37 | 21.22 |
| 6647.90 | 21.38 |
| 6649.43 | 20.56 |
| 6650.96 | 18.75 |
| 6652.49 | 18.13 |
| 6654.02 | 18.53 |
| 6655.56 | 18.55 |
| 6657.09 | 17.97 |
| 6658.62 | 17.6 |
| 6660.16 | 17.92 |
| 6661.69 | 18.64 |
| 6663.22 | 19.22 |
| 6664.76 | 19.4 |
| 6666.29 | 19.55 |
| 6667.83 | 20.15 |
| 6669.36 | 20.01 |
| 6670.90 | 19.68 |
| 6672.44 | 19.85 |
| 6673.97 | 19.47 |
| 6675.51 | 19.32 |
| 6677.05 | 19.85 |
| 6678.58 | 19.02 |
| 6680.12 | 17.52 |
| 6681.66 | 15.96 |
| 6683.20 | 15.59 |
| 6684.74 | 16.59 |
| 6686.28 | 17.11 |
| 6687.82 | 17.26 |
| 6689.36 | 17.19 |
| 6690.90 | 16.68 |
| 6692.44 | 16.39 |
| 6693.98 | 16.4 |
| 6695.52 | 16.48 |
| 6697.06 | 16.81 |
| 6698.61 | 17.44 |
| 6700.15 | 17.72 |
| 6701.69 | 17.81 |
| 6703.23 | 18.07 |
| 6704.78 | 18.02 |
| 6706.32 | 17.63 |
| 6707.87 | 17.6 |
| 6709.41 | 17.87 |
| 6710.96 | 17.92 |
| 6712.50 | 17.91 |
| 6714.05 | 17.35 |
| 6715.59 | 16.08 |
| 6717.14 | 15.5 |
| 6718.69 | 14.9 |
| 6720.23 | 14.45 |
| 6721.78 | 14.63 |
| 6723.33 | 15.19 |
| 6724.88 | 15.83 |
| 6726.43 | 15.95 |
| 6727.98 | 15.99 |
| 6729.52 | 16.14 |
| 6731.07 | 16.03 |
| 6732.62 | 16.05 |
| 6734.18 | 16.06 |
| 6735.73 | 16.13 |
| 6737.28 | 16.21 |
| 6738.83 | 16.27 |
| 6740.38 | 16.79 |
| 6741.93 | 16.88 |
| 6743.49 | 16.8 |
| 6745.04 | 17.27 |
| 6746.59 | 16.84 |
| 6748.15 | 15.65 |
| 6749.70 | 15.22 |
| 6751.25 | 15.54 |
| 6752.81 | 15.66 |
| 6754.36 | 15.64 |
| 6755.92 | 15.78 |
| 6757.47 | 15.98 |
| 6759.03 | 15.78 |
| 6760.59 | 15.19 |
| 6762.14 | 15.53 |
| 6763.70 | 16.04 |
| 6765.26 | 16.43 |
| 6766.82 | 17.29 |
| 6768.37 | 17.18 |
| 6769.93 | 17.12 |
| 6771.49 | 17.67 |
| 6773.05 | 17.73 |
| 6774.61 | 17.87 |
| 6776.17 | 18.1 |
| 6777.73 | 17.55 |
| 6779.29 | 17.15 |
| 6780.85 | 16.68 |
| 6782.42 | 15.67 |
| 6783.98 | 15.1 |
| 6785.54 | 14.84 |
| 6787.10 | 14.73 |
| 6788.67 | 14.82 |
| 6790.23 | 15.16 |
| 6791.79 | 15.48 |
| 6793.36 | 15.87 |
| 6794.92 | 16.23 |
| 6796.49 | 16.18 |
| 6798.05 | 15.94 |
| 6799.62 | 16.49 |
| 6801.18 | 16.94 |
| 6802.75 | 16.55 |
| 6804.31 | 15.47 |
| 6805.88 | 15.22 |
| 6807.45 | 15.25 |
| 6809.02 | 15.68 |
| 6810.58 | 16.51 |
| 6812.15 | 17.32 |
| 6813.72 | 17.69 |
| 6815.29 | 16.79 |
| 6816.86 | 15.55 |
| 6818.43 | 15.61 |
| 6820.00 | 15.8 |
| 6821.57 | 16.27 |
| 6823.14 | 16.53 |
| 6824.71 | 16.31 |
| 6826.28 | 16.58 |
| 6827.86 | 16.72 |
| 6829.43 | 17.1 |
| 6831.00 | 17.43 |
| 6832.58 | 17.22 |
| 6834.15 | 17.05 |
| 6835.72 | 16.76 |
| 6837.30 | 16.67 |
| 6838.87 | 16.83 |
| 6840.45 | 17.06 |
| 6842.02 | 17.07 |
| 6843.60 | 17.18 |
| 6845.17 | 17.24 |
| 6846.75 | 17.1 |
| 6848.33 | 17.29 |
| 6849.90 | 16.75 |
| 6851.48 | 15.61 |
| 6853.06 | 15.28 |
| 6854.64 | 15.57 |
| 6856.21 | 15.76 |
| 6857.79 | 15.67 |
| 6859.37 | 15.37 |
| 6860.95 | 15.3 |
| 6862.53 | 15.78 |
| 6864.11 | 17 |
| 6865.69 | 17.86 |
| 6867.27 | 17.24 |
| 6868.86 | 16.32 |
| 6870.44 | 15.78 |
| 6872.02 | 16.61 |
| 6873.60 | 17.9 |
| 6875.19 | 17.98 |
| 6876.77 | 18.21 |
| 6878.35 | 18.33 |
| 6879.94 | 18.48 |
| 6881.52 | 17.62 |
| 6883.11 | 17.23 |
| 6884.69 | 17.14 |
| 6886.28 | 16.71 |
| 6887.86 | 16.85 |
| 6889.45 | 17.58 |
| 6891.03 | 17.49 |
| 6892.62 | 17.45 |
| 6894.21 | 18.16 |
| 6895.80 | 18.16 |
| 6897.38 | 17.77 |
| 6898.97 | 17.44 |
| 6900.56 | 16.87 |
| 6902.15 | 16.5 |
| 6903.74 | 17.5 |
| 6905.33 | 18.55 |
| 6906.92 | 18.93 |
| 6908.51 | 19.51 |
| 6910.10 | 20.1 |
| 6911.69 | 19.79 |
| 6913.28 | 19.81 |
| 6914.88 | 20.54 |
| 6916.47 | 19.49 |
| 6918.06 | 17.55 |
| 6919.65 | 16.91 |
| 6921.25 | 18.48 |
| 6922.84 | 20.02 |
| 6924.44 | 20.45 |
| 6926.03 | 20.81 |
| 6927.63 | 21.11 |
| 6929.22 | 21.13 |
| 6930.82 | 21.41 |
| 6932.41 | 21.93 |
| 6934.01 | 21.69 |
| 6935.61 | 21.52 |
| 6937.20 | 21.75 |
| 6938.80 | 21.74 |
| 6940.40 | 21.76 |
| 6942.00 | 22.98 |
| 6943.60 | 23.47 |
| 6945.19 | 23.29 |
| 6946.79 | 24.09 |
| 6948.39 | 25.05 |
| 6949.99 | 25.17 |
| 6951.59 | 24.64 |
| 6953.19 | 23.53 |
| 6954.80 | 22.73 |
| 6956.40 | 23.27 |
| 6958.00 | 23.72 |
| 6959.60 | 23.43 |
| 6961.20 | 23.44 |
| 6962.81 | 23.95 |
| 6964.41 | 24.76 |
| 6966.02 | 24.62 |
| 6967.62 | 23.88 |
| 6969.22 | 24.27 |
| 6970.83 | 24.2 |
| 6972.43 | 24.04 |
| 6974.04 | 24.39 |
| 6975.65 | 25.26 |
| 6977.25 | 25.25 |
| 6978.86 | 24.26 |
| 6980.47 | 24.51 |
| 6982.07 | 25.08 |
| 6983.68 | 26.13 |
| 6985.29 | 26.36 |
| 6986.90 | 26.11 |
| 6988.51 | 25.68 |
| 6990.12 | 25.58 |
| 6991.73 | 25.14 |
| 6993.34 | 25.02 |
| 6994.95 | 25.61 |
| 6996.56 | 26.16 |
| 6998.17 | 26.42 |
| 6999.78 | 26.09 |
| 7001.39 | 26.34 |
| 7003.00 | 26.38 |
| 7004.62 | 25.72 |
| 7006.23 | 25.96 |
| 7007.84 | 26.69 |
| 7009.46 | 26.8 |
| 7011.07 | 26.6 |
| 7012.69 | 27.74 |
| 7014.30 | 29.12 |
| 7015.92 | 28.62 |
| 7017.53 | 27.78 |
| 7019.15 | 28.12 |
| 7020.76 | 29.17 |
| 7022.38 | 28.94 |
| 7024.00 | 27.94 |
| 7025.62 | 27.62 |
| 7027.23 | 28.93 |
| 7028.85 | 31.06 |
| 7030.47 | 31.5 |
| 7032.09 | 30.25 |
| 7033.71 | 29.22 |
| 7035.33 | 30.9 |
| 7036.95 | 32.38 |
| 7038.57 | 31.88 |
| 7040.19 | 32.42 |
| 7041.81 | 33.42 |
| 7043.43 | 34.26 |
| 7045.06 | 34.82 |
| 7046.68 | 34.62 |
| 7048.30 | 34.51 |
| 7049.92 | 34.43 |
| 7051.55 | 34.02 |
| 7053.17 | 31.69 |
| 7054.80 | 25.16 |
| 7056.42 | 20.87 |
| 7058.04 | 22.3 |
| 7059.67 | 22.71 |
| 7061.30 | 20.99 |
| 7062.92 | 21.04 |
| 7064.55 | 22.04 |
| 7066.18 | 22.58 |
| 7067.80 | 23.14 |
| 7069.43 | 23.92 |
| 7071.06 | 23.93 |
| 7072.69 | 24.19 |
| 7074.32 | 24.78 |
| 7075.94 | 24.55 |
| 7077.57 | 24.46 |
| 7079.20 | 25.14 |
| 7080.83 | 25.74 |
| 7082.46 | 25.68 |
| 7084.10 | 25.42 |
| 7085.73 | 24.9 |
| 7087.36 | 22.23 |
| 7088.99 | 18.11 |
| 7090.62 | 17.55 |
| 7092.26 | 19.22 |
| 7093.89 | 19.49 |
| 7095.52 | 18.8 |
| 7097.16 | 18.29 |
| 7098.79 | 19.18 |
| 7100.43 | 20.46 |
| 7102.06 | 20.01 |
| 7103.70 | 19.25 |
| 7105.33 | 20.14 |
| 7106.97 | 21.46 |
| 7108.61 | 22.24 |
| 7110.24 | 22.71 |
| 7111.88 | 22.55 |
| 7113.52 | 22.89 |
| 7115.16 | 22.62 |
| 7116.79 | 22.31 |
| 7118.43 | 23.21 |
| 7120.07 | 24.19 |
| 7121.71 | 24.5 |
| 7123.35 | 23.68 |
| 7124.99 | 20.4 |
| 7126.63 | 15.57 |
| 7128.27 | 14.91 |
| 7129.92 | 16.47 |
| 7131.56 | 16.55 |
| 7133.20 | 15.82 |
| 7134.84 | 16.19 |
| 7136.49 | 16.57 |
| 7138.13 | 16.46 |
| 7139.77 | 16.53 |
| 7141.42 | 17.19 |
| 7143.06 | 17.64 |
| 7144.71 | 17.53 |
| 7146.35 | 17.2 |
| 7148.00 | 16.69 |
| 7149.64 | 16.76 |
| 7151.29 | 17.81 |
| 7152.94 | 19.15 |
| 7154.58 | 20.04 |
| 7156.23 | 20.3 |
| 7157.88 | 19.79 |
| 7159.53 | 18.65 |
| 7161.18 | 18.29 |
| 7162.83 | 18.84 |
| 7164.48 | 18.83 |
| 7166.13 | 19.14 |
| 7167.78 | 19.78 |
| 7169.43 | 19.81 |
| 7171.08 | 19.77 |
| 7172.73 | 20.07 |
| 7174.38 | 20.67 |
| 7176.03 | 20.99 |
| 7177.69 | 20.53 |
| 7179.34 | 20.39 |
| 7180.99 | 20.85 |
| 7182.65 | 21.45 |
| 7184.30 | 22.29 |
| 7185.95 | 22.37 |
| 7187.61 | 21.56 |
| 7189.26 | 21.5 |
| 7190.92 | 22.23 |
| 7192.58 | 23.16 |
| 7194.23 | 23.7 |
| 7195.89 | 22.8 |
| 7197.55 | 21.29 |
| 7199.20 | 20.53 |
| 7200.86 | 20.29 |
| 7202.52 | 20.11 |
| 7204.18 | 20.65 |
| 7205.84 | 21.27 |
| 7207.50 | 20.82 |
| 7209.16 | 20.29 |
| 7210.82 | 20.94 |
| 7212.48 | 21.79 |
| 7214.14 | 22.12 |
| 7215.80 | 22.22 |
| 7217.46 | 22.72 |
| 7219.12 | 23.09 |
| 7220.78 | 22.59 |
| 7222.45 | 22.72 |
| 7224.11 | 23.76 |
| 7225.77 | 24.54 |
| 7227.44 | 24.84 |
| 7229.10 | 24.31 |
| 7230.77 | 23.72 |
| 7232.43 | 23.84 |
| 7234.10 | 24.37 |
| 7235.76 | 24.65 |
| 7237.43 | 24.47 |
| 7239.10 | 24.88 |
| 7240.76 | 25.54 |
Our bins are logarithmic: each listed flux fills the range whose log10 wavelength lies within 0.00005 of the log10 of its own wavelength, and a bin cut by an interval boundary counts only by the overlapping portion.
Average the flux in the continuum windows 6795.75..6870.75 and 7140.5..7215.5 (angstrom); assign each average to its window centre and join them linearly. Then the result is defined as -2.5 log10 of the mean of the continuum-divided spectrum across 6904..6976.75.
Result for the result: -0.24 mag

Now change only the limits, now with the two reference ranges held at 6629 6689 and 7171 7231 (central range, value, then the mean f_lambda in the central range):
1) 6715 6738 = 0.243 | 15.7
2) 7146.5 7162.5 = 0.168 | 18.6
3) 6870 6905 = 0.167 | 17.5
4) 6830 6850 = 0.180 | 17.1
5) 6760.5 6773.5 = 0.182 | 16.7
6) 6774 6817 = 0.227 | 16.2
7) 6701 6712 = 0.097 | 17.8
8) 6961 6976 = -0.170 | 24.3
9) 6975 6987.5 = -0.214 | 25.4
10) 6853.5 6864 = 0.278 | 15.7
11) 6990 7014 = -0.246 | 26.2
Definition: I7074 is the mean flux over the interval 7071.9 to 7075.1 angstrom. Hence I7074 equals 24.5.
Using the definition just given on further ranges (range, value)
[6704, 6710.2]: 17.8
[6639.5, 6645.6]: 20.4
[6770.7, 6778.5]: 17.8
